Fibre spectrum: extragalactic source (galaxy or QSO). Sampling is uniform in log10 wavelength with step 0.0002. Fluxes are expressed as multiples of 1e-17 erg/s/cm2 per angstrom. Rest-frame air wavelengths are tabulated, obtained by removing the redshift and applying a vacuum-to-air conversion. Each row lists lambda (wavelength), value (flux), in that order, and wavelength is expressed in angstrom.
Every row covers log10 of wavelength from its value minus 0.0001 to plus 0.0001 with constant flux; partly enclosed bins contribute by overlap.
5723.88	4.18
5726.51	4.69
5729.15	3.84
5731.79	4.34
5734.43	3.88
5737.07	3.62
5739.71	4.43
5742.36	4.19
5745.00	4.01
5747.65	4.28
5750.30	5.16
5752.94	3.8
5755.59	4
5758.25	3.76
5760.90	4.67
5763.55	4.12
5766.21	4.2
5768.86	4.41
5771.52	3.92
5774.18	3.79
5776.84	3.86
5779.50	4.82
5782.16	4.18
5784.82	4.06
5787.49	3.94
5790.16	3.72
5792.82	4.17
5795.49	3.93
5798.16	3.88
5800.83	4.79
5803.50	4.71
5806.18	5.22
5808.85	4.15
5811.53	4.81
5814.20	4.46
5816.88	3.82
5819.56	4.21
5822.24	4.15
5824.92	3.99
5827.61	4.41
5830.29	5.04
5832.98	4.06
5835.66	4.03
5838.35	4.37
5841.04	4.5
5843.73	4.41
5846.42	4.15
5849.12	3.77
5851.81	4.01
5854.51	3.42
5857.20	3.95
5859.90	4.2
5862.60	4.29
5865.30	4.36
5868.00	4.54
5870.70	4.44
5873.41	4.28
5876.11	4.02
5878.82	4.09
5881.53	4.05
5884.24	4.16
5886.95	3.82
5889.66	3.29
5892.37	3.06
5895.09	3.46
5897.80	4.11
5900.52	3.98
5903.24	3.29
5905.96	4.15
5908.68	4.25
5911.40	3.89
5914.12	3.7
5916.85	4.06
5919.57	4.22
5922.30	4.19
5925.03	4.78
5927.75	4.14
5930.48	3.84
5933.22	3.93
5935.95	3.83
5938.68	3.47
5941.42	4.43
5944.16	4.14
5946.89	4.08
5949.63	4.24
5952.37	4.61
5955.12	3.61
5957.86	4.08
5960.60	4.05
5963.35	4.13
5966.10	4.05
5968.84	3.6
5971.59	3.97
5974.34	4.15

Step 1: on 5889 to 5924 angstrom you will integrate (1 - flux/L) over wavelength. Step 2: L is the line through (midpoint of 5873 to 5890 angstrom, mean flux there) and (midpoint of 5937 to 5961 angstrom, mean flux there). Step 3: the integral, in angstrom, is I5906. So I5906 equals 1.55 angstrom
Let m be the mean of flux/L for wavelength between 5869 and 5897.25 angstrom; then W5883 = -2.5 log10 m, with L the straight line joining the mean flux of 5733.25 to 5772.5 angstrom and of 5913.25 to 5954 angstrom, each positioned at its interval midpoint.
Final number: 0.07 mag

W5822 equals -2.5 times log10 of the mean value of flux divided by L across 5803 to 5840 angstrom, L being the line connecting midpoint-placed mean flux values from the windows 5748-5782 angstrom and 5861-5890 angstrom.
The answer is -0.05 mag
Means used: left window 4.21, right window 4.15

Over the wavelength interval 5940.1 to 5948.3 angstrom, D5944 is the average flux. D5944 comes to 4.22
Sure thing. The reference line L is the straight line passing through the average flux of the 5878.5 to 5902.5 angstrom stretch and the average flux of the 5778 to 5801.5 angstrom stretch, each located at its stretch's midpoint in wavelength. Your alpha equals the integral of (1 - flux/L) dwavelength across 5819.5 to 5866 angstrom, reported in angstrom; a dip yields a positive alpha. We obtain -2.8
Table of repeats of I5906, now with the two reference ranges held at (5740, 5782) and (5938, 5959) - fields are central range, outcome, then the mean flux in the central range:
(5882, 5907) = 2.6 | 3.71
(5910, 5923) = 0.4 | 4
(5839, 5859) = 0.5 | 4.05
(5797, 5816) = -1.7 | 4.56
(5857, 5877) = -0.7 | 4.28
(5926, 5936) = 0.3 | 3.98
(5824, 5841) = -0.7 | 4.34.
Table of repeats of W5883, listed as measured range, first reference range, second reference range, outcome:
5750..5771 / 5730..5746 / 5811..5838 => -0.021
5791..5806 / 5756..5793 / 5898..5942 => -0.066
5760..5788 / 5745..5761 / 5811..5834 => 0.019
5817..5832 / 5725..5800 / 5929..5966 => -0.053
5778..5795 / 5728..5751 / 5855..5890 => 0.005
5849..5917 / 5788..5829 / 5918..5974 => 0.060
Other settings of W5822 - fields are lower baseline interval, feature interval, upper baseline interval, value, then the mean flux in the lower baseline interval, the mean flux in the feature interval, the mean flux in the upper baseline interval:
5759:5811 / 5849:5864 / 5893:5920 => 0.02 mag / 4.24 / 3.96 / 3.88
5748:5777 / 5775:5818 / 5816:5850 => -0.02 mag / 4.17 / 4.28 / 4.23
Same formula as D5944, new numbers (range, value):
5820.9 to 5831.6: 4.4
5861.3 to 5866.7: 4.33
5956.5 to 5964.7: 4.09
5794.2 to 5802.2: 4.21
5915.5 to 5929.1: 4.28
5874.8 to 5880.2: 4.05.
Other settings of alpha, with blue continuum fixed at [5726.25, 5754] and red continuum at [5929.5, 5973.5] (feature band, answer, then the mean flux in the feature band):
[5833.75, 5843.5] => -0.5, 4.3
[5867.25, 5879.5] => -0.6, 4.27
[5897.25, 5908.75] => 0.4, 3.91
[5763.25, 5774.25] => 0.1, 4.12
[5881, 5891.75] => 0.8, 3.76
